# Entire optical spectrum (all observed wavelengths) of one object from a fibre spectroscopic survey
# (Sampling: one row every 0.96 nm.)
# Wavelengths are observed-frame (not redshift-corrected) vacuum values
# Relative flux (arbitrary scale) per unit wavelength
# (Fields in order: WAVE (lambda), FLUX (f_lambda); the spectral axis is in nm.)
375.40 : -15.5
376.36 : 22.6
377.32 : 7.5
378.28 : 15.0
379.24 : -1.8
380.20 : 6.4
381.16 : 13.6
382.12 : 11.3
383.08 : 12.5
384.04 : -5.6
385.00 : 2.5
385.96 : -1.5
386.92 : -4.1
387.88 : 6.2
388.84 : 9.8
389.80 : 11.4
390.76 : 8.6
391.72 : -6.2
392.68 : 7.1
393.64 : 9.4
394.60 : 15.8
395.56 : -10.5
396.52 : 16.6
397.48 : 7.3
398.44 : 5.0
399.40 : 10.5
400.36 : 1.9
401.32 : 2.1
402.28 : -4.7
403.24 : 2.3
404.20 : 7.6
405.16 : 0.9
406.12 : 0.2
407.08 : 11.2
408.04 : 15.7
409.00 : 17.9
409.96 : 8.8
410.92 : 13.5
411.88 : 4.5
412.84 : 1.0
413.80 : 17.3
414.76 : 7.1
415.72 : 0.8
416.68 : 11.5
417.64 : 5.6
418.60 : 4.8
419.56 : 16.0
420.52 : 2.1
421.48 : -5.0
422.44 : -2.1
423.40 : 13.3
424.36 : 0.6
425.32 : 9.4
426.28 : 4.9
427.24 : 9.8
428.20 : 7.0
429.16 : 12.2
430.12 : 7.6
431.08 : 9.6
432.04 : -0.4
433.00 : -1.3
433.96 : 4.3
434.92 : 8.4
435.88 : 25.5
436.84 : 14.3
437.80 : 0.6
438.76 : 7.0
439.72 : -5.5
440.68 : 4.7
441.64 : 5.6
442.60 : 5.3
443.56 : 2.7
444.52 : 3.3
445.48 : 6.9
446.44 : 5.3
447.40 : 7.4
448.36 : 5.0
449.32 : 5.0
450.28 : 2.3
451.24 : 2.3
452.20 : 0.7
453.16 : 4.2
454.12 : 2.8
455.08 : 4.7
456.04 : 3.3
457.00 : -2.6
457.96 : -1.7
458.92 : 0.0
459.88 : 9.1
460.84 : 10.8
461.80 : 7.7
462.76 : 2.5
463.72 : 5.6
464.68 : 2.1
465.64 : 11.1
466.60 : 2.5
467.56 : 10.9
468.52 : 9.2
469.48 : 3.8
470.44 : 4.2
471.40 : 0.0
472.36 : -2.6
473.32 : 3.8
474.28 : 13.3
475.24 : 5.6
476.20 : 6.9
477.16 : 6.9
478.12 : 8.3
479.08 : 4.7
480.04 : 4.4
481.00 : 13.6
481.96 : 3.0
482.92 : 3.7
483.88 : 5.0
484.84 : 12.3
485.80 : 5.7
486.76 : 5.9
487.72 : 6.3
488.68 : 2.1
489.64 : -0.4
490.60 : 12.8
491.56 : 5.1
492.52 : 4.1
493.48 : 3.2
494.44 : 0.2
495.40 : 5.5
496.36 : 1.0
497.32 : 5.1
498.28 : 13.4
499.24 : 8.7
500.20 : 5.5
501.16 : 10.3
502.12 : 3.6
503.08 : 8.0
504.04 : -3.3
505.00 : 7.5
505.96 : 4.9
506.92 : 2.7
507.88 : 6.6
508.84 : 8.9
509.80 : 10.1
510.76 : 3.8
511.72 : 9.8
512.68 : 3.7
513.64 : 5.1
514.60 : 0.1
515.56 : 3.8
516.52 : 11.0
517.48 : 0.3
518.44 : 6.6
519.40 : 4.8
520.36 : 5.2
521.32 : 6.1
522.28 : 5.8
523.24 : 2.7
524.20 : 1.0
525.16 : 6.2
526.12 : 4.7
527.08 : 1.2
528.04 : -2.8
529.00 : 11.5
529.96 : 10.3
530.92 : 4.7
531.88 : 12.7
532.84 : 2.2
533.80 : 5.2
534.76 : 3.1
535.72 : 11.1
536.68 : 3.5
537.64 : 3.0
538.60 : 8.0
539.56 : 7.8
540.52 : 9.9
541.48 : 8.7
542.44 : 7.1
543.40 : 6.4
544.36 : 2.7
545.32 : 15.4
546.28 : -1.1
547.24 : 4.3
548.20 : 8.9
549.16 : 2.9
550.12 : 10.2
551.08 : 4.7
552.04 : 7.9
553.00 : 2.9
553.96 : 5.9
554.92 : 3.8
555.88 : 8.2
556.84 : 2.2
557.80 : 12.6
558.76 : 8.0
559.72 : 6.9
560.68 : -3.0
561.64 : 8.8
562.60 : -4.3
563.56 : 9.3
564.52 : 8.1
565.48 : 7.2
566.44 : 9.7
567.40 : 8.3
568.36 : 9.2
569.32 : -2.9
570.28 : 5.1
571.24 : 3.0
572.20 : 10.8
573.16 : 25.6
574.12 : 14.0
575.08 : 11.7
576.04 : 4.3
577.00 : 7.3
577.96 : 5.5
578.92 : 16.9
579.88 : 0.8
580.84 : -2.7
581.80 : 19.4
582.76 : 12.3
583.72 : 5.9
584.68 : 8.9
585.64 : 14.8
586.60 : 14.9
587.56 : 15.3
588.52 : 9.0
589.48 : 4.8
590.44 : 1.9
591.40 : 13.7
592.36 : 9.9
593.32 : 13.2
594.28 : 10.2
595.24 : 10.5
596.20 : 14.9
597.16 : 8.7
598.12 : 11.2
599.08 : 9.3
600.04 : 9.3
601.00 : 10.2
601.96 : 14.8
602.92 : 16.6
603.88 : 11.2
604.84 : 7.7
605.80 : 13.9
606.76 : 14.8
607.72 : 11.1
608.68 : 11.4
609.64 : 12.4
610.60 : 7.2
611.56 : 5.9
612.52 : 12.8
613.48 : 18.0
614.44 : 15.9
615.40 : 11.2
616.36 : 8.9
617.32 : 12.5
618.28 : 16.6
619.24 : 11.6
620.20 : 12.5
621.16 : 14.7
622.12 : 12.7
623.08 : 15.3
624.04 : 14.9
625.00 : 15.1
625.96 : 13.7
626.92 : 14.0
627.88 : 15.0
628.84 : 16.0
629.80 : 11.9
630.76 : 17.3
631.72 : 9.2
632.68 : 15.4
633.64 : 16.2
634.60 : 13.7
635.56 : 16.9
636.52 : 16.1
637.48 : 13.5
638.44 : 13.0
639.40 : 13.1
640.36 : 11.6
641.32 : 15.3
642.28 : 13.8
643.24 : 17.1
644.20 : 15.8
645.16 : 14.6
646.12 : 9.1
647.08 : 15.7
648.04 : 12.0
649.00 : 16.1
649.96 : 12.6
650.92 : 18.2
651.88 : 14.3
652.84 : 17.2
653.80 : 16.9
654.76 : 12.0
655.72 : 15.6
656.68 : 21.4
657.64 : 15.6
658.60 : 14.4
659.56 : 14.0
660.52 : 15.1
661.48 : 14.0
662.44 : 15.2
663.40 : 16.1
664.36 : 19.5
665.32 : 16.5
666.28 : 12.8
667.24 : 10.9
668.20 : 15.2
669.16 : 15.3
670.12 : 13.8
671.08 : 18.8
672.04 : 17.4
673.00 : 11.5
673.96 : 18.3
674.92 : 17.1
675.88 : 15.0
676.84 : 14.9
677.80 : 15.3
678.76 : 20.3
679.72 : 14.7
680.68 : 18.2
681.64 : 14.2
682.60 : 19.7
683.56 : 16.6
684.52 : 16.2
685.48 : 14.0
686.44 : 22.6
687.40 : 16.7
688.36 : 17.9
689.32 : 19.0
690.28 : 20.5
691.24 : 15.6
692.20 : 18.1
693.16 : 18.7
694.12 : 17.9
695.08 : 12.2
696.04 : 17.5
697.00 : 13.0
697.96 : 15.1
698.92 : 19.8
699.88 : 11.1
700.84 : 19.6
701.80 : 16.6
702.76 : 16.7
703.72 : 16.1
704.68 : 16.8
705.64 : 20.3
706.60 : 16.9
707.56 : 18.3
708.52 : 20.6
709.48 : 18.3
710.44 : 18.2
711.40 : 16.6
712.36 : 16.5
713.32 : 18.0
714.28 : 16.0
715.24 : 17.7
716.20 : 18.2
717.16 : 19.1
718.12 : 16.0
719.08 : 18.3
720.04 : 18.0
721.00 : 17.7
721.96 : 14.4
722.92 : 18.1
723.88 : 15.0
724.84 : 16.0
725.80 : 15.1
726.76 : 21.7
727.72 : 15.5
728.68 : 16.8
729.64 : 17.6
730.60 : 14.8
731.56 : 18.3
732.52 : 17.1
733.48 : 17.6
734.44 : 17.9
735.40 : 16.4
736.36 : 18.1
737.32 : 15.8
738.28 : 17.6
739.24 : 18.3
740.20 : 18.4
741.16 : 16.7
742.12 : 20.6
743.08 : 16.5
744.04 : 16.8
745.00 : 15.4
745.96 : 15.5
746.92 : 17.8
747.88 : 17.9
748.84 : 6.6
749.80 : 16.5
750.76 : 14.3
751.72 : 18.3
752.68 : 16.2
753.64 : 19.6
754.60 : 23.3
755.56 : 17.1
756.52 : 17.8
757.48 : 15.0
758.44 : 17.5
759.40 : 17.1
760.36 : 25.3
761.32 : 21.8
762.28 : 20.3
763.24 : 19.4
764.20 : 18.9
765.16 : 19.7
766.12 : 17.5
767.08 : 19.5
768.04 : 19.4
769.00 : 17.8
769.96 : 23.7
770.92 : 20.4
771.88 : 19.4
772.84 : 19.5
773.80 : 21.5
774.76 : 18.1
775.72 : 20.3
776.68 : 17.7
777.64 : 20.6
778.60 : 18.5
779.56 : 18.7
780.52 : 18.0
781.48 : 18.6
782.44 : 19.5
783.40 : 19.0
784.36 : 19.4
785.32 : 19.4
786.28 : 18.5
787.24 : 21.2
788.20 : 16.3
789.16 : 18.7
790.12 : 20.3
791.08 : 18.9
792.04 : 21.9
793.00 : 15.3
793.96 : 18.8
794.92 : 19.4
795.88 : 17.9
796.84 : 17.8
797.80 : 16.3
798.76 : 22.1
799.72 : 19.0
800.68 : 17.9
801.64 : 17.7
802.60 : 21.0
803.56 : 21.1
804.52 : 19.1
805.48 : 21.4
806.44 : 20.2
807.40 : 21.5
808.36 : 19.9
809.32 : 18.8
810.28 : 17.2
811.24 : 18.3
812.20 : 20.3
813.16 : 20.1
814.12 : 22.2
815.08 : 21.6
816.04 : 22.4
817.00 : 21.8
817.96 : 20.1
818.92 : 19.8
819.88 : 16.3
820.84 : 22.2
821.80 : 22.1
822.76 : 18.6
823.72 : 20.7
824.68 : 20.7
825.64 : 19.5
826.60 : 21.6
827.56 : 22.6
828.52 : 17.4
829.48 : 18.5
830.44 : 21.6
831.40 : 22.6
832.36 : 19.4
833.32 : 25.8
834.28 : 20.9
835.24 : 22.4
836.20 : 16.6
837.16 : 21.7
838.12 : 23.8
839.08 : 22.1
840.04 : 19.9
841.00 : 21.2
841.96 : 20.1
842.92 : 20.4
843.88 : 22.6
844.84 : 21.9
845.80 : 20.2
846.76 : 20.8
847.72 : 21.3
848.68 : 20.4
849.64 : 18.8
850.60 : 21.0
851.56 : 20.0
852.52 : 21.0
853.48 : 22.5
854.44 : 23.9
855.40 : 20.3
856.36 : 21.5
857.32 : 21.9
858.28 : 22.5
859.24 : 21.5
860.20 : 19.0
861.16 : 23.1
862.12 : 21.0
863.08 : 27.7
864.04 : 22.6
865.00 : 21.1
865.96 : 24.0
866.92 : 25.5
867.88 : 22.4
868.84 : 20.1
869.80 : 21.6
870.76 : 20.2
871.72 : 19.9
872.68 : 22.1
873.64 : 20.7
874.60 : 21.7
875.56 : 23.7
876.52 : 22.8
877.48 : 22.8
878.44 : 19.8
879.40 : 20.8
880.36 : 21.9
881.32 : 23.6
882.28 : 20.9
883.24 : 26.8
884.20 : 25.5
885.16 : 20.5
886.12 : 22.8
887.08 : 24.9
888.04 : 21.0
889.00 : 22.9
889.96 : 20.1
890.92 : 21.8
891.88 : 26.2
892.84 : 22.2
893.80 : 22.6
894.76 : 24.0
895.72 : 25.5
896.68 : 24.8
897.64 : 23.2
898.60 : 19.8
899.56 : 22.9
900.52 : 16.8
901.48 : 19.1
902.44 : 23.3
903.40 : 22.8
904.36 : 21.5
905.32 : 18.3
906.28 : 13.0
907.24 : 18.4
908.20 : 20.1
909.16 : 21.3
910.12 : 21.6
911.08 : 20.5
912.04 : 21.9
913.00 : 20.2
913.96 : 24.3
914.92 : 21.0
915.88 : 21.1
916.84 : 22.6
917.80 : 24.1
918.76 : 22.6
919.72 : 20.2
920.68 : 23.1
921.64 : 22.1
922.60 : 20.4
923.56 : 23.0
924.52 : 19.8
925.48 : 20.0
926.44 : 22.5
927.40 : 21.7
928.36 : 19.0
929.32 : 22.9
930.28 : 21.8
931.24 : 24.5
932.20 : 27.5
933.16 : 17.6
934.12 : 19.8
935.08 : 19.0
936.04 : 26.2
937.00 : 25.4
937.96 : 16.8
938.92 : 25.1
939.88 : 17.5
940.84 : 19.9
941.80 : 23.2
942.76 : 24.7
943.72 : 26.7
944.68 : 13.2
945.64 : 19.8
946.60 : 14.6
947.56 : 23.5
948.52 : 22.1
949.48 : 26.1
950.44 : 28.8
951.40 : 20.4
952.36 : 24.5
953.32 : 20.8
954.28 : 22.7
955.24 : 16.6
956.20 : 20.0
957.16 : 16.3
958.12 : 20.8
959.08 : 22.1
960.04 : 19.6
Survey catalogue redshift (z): 0.54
